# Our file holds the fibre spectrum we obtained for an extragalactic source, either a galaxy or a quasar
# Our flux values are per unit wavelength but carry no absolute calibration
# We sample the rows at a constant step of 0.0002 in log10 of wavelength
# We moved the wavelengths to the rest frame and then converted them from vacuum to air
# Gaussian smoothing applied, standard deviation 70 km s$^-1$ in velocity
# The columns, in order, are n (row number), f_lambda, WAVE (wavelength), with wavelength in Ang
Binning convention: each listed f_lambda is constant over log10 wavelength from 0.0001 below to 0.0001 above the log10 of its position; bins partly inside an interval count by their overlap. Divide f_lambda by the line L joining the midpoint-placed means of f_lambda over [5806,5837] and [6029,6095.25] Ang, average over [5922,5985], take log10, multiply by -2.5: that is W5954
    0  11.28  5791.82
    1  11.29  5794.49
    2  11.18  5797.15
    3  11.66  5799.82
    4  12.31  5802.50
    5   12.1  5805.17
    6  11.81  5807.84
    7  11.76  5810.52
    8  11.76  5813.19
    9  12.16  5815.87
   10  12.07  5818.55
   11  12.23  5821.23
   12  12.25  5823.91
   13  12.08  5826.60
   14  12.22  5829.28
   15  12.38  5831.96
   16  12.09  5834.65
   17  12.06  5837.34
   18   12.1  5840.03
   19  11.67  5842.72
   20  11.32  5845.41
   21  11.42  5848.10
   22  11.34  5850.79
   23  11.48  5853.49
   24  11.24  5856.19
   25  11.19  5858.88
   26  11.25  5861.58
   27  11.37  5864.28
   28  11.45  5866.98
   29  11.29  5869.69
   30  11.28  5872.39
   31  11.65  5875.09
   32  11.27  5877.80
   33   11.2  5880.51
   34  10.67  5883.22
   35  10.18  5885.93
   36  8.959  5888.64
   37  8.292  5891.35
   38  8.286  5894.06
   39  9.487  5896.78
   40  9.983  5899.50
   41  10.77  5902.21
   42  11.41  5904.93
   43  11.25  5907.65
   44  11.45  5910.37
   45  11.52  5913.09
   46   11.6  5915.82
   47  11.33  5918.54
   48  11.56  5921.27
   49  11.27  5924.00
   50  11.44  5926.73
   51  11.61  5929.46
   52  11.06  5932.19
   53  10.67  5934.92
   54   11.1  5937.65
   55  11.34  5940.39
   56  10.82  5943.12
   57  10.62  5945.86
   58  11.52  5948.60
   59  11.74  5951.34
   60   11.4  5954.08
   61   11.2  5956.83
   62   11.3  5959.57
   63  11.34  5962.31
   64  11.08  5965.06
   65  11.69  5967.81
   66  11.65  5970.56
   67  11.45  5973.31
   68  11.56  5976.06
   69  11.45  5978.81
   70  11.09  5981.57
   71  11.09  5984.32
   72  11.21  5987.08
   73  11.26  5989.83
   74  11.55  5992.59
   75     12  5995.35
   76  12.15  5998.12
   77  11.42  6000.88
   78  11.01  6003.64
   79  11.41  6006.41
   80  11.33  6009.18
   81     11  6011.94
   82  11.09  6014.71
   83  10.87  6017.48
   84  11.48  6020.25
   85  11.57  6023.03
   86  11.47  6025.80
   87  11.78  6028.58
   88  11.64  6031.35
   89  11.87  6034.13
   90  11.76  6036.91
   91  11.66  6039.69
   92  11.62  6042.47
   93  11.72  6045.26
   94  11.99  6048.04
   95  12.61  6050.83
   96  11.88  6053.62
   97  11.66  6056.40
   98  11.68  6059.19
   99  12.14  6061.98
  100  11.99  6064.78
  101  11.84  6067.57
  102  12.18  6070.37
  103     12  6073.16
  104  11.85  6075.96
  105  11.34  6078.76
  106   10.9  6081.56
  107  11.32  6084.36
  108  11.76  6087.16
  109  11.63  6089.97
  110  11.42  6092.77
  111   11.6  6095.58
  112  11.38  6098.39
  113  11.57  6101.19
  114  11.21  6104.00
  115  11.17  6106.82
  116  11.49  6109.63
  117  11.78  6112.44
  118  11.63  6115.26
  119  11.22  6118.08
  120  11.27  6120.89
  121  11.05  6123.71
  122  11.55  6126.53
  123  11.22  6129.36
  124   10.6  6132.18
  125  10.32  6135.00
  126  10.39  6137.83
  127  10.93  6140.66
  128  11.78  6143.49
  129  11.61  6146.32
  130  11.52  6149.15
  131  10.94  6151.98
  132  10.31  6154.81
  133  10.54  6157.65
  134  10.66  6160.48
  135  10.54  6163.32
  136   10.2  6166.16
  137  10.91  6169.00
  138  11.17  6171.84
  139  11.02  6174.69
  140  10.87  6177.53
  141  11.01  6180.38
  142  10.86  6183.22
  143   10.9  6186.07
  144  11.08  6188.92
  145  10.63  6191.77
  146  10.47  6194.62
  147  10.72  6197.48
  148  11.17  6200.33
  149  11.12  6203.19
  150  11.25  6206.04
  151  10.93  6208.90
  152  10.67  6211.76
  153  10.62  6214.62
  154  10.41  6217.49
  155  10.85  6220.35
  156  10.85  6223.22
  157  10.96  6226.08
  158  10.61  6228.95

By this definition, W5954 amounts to 0.06 mag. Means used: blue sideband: 12.1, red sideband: 11.8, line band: 11.3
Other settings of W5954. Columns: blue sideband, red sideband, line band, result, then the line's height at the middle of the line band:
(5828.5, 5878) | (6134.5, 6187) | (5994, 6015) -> -0.02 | 11.2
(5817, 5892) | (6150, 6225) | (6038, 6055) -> -0.08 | 11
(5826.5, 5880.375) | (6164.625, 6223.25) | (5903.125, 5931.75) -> 0.00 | 11.4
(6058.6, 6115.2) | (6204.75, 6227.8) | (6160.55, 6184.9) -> 0.03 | 11.1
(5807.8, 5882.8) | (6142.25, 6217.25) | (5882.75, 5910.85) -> 0.16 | 11.6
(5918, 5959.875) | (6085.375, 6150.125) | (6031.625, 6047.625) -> -0.04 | 11.3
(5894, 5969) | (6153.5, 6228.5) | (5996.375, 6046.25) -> -0.05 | 11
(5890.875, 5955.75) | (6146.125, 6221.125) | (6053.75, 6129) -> -0.07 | 10.9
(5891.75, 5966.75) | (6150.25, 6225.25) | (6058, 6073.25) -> -0.10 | 10.9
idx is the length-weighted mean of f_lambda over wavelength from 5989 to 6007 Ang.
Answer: 11.6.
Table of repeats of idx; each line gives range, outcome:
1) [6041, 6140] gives 11.5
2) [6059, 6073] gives 12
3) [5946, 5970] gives 11.4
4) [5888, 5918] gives 10.3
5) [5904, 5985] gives 11.3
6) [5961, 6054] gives 11.5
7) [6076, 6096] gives 11.4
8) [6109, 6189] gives 11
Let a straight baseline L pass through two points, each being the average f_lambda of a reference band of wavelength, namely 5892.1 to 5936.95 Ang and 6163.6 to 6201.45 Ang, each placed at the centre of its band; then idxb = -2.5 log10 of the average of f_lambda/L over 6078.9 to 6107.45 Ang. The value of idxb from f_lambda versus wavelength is -0.05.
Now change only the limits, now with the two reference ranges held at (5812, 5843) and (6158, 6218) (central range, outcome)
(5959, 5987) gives 0.021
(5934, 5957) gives 0.049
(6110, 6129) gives -0.033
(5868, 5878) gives 0.052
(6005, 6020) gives 0.027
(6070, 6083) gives -0.038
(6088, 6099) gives -0.035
